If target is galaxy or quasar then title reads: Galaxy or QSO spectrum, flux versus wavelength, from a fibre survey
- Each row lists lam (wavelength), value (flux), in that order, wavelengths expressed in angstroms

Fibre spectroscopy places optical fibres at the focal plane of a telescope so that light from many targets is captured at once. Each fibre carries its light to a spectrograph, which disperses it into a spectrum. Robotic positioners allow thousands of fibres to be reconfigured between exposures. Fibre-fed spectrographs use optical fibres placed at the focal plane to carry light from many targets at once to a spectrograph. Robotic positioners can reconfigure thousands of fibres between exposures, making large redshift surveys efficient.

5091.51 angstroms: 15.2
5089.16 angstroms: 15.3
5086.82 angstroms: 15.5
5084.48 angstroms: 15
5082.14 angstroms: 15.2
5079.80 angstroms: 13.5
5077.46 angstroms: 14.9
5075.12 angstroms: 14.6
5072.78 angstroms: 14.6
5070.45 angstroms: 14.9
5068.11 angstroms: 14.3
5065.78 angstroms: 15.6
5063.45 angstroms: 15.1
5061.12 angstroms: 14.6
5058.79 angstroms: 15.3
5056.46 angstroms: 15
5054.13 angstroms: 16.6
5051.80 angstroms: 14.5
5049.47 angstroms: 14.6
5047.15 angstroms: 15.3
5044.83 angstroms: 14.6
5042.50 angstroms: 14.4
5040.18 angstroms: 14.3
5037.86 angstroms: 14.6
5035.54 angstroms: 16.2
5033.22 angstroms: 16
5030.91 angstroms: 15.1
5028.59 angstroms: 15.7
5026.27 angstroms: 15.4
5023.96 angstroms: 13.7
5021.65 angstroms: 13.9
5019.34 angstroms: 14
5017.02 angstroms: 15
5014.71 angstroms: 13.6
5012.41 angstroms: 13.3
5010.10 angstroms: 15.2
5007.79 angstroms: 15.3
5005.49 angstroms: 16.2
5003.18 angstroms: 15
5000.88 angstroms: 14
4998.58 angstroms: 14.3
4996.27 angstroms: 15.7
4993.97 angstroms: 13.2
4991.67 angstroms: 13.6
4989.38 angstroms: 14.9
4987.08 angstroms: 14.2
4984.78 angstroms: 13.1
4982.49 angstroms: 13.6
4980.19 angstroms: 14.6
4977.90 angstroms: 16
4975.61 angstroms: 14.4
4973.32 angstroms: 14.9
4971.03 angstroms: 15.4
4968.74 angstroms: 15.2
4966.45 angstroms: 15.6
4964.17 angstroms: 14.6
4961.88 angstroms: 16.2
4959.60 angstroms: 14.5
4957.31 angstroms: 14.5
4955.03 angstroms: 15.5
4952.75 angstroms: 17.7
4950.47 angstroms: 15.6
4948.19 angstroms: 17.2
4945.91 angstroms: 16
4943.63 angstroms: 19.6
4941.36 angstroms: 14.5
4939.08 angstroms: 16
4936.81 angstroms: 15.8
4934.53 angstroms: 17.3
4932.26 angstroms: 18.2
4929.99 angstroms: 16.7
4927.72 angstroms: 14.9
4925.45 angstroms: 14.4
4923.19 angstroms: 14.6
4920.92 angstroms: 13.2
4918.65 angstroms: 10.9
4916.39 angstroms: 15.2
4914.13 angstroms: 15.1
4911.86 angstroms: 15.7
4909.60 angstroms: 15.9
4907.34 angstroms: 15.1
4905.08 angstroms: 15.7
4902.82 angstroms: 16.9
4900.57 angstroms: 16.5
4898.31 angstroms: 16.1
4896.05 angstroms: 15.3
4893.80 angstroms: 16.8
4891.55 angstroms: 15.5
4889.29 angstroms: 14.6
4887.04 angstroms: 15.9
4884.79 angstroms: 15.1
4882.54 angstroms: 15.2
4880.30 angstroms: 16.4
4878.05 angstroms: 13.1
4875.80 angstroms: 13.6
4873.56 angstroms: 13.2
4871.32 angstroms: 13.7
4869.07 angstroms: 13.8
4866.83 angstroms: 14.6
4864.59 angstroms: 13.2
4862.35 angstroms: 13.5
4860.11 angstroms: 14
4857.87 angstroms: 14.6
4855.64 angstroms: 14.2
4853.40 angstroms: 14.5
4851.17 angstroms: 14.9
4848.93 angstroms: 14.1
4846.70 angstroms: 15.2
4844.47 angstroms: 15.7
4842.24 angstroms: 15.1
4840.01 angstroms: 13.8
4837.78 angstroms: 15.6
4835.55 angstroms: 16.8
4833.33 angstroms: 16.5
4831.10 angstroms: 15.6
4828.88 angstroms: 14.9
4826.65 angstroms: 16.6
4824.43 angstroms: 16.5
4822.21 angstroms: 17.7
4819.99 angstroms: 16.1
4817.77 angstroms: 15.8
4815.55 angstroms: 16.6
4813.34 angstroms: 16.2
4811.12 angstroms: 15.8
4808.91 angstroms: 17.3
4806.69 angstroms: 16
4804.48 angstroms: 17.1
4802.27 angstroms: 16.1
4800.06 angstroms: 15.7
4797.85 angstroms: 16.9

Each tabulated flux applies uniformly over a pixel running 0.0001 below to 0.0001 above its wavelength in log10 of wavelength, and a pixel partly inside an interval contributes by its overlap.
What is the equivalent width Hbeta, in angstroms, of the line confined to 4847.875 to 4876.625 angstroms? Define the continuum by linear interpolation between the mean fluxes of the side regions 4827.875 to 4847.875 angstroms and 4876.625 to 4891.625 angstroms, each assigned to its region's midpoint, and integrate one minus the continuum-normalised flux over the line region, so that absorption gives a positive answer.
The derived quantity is 2.37 angstroms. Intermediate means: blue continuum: 15.5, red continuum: 15.1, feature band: 14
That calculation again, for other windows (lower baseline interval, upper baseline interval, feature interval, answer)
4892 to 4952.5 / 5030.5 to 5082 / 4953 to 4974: 0.3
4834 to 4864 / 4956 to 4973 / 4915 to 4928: 1.0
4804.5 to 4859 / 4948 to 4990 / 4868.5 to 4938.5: 0.8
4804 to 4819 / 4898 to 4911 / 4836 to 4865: 3.0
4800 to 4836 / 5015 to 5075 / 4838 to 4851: 1.1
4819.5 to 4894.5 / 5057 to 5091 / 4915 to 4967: -2.2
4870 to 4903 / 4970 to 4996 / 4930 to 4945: -2.2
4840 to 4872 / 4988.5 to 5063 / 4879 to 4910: -2.8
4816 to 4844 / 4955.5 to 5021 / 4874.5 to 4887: 0.6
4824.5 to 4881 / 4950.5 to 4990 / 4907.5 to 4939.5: -0.8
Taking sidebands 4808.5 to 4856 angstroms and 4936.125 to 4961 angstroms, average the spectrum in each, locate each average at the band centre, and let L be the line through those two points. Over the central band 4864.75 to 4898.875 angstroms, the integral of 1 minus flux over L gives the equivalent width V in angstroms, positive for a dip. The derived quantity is 2.3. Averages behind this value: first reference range 15.7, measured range 14.8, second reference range 16.1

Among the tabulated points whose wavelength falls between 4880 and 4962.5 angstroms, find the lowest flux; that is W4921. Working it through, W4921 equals 10.9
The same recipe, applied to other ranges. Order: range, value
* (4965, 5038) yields 13.1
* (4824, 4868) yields 13.2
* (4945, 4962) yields 14.5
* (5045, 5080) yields 13.5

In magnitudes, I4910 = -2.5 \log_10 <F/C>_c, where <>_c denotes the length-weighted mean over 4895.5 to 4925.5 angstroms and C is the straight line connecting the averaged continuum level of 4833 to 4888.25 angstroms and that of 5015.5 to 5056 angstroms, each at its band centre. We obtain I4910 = -0.03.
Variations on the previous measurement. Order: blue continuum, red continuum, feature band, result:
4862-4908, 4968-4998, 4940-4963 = -0.10 mag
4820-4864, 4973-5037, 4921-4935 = -0.06 mag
